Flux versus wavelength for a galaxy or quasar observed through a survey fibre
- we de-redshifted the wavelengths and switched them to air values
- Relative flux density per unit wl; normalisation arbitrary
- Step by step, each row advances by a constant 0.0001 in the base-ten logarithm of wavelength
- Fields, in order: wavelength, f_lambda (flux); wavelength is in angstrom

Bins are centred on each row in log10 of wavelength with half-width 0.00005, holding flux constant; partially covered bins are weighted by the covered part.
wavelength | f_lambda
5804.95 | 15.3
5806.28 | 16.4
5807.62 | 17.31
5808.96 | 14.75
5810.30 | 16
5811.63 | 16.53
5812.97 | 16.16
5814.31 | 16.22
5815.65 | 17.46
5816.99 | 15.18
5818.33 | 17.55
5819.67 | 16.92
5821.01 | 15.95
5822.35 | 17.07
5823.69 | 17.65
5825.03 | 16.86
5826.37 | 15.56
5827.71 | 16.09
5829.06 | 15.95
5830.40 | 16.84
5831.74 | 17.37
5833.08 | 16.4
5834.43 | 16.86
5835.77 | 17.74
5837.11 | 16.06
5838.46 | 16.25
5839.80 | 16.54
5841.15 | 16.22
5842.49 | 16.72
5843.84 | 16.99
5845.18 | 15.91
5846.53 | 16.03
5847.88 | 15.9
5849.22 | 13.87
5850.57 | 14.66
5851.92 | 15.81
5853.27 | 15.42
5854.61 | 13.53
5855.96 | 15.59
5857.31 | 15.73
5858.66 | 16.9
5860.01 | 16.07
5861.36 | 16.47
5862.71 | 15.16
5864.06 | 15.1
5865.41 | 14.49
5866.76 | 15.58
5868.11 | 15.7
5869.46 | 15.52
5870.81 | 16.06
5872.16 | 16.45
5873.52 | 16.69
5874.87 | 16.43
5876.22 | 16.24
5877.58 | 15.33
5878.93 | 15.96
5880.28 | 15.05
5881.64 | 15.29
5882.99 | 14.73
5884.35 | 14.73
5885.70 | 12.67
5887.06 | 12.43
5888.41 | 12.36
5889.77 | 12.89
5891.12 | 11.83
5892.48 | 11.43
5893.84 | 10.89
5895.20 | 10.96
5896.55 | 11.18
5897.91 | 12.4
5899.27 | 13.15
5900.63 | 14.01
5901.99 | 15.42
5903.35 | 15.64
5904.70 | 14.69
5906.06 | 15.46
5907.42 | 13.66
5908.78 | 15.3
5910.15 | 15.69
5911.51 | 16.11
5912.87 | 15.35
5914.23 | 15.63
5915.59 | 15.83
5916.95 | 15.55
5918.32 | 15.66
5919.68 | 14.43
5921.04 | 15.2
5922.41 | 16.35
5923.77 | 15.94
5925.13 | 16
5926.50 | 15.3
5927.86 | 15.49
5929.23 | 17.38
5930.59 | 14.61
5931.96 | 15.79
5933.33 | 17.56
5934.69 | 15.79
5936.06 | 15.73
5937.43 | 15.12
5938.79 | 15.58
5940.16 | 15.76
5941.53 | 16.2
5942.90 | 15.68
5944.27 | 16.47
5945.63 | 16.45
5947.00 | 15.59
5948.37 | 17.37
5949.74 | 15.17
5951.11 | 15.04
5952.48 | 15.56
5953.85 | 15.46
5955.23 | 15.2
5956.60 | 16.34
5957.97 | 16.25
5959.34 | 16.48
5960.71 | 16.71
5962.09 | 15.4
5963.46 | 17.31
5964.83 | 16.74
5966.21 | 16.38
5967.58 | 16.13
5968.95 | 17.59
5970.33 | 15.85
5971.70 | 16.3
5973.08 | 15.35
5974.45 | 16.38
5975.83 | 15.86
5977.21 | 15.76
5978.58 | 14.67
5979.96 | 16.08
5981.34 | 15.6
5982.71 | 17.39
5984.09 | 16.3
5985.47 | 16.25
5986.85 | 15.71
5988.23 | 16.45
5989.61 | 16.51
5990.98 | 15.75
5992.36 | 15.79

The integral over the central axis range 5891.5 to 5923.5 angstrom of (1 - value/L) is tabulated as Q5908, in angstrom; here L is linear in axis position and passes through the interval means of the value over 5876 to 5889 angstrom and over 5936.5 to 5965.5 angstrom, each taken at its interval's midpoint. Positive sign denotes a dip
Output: 1.4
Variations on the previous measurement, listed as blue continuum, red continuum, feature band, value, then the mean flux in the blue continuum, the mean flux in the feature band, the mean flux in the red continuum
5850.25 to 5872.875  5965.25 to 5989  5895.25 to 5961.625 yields 1.9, 15.6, 15.4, 16.1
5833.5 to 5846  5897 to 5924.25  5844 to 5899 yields 4.4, 16.6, 14.6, 15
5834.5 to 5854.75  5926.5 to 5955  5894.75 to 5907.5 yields 1.8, 15.9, 13.7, 15.9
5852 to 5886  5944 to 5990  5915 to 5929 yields 0.2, 15.5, 15.6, 16.1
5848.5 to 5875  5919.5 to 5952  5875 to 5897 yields 3.1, 15.5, 13.5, 15.9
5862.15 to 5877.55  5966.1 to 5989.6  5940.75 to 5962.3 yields 0.1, 15.8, 16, 16.1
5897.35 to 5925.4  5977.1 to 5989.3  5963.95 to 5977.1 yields -0.3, 15.1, 16.3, 16.1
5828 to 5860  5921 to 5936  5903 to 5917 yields 0.6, 16.1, 15.3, 16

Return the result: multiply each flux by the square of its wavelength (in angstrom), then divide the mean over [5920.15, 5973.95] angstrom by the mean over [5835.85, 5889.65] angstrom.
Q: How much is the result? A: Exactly 1.07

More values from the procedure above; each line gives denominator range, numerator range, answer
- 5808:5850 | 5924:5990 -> 1.02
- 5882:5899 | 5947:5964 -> 1.31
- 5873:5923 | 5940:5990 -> 1.14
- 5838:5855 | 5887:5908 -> 0.85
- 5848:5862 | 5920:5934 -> 1.06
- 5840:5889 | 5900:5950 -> 1.04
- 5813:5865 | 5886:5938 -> 0.92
